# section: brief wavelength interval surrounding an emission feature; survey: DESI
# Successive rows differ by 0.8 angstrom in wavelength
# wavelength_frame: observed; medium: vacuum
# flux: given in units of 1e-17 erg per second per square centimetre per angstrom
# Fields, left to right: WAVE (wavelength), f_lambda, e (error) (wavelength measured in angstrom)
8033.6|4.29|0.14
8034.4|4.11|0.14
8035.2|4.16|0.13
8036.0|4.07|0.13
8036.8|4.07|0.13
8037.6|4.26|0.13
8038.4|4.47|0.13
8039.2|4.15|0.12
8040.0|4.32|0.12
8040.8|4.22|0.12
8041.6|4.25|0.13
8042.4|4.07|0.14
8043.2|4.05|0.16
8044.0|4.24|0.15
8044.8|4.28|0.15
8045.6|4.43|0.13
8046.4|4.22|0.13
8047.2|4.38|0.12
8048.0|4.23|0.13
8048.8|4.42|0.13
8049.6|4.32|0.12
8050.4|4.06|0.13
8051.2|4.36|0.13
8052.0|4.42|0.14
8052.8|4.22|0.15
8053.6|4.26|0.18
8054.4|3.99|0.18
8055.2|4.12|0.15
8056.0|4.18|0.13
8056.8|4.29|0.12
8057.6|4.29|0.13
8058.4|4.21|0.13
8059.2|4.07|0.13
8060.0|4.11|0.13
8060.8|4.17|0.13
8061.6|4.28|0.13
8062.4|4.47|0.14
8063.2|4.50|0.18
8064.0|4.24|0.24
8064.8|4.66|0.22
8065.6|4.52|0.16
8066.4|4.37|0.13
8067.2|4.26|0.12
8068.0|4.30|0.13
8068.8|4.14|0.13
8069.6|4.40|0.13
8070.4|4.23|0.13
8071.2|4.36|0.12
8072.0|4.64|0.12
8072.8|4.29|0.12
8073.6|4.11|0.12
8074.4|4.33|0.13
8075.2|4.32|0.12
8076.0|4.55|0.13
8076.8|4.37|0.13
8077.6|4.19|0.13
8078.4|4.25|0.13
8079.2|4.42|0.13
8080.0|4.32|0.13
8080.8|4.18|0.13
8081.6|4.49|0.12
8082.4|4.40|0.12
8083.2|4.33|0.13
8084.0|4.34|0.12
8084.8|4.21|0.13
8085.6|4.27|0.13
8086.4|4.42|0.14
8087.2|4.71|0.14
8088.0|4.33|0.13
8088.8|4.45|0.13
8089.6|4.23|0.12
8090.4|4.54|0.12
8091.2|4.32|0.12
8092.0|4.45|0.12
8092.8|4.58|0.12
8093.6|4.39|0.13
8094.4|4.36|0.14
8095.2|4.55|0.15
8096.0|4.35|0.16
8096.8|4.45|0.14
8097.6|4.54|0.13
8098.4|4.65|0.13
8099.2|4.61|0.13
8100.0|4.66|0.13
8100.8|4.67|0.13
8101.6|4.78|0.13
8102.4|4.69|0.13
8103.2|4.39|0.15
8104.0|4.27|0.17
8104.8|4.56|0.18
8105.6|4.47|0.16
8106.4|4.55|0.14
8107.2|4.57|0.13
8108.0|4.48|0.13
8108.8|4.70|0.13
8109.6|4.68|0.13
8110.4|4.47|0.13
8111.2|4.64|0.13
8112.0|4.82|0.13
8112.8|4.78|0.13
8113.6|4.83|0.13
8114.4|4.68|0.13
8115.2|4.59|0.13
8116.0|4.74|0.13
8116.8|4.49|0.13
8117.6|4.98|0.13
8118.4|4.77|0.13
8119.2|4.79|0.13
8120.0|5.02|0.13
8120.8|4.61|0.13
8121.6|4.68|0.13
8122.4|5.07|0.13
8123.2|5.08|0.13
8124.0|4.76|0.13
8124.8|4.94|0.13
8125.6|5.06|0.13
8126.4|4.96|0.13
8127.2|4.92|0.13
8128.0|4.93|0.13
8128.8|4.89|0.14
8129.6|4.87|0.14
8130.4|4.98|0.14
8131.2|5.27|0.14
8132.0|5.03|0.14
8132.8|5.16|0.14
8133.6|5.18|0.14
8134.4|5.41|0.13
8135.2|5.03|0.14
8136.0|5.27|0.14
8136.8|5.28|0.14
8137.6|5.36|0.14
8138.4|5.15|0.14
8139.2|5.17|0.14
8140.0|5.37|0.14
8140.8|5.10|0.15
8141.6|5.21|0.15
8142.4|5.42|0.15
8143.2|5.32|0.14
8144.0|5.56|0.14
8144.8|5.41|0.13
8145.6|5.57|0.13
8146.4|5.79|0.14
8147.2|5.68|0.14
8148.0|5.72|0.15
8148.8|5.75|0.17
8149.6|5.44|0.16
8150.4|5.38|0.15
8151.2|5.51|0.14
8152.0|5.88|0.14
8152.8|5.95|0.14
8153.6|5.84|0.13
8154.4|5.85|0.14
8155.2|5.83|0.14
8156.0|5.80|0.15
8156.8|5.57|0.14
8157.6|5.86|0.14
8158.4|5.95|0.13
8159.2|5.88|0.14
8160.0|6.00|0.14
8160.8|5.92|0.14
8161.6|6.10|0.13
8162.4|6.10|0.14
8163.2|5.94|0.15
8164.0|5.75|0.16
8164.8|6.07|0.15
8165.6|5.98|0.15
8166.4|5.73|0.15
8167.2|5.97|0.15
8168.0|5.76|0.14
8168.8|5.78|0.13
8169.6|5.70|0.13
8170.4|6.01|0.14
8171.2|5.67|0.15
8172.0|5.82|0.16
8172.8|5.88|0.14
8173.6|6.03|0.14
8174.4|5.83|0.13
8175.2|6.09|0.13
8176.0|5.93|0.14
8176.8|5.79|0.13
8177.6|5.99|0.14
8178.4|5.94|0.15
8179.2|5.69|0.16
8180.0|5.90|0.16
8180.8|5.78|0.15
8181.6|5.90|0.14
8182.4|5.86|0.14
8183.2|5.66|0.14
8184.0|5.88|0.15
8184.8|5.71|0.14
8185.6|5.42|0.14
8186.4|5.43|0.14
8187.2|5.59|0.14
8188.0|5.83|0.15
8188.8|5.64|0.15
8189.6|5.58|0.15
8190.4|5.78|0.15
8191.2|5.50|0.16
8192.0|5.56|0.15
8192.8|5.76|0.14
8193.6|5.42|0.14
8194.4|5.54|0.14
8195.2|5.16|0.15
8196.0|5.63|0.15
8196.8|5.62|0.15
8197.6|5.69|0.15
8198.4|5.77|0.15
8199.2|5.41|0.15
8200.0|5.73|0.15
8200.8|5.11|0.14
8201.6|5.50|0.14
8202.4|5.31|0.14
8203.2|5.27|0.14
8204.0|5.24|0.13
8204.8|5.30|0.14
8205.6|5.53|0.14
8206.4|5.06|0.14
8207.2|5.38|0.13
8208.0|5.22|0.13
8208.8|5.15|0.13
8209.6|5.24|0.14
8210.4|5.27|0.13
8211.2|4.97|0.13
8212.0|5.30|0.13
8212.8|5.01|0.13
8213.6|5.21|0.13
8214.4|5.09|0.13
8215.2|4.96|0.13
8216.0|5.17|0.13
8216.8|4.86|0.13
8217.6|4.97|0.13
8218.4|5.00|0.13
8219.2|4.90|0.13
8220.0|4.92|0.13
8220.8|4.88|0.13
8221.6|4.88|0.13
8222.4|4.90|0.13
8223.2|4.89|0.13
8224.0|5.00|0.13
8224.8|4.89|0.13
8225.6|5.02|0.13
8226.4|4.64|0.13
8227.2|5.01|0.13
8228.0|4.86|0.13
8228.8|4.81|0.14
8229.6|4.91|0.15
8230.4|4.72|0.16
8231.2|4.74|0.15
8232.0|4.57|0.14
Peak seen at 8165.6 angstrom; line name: Mg II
